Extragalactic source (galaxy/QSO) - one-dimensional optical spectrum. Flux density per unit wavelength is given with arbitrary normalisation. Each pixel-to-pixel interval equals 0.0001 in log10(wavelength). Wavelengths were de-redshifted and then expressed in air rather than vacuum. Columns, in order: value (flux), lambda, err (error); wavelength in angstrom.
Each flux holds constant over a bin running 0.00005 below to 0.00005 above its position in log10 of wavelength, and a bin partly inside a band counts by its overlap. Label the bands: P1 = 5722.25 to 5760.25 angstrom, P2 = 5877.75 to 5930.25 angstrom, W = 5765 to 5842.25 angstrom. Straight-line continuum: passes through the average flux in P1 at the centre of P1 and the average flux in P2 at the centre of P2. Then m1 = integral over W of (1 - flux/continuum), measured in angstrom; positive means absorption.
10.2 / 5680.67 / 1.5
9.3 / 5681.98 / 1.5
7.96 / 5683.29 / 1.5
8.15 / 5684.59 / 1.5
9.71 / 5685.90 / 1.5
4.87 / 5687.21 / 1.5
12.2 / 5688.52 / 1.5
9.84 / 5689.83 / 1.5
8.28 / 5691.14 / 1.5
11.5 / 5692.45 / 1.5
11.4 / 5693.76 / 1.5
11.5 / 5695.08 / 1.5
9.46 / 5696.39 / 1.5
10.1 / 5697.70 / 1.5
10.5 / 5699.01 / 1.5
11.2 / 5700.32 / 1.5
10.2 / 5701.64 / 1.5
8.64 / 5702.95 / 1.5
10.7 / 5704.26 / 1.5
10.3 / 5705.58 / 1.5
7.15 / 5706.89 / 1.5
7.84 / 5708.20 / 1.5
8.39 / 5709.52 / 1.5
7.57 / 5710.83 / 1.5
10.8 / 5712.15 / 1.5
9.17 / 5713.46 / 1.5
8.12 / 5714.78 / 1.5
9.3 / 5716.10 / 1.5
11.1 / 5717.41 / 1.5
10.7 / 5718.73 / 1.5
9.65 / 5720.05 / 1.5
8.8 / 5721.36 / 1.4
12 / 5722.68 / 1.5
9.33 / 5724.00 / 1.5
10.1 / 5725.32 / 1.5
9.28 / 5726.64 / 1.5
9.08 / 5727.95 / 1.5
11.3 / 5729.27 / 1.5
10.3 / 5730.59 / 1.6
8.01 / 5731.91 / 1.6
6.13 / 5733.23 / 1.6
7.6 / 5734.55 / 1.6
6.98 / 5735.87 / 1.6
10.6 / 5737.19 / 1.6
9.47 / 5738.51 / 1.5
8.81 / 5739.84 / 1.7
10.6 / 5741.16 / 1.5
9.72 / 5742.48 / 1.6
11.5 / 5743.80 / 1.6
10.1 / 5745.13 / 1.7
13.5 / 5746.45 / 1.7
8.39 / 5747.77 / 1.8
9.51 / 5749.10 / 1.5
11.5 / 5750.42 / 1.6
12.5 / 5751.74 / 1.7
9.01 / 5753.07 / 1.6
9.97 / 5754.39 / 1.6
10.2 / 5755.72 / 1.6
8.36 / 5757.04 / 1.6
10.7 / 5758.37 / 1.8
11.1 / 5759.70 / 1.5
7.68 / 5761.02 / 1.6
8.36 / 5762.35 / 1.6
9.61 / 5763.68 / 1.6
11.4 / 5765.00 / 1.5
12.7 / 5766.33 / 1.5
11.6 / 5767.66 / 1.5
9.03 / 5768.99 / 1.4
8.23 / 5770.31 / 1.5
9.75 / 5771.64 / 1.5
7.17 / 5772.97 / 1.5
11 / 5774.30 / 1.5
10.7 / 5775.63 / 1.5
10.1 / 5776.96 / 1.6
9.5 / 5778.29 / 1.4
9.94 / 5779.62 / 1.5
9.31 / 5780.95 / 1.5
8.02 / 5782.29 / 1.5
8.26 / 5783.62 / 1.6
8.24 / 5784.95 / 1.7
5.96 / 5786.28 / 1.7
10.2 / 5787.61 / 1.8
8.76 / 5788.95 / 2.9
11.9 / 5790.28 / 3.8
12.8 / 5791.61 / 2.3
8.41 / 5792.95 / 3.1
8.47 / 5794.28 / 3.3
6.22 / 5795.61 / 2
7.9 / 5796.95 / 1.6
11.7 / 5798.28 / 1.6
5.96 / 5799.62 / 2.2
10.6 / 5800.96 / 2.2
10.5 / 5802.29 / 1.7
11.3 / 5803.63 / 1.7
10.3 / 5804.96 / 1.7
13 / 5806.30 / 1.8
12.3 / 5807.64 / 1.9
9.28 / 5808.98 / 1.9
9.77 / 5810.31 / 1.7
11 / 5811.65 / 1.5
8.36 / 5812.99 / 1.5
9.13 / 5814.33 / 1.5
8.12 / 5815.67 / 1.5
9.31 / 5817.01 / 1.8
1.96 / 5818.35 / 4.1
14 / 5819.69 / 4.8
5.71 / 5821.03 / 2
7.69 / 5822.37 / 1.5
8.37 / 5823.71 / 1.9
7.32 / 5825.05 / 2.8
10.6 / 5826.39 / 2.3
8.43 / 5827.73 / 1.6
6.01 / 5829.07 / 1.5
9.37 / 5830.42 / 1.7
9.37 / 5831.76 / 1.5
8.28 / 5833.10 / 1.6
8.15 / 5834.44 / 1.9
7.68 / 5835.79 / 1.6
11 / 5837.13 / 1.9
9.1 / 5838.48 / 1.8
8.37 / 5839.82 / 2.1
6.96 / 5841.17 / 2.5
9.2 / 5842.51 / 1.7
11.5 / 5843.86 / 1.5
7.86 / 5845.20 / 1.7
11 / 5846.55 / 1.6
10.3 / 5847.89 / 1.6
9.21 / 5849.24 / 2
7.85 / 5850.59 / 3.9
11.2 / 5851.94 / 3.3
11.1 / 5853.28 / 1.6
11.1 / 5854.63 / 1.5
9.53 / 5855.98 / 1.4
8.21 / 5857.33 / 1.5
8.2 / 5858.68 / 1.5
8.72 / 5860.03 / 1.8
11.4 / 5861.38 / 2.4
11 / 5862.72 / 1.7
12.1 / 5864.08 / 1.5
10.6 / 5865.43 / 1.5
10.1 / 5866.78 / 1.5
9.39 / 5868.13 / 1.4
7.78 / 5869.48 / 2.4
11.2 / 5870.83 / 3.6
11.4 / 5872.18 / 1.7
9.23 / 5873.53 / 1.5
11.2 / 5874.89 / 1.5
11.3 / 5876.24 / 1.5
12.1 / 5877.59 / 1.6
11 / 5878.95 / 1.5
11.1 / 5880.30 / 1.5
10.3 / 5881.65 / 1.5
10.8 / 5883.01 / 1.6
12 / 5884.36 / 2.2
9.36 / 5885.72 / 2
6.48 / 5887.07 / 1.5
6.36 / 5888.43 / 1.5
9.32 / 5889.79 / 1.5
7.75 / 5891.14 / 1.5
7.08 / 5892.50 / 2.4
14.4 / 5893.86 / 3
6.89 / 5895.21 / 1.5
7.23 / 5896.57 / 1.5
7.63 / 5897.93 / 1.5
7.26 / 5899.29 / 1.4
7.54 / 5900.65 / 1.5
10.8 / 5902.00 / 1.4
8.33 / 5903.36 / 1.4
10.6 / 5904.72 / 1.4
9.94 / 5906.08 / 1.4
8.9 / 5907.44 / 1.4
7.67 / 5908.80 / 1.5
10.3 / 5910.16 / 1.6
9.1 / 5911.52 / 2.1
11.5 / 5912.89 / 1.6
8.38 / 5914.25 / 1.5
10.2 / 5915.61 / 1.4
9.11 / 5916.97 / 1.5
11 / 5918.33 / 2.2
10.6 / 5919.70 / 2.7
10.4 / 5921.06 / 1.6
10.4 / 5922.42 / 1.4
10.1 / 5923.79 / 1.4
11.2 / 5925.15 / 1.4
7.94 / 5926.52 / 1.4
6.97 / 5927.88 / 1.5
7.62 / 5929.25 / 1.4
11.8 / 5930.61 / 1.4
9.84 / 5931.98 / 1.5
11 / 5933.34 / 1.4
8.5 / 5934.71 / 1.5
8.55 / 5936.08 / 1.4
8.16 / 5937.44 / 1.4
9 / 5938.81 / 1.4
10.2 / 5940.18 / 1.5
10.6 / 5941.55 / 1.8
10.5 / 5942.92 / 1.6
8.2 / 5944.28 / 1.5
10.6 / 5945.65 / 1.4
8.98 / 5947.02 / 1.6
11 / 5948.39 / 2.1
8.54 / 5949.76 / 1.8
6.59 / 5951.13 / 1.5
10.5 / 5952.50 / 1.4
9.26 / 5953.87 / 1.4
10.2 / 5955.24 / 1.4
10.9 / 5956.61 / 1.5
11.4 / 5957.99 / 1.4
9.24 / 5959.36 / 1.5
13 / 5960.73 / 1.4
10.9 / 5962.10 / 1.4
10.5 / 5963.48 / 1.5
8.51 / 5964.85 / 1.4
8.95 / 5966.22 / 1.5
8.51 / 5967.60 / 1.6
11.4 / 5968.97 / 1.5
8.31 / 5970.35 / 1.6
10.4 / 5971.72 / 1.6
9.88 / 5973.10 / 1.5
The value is 3.63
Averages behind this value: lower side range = 9.83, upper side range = 9.35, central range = 9.2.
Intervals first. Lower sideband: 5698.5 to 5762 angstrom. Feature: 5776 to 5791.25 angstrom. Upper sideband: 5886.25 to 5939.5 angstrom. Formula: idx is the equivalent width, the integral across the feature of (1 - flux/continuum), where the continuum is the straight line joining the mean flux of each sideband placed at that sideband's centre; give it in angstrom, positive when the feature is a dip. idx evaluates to 0.45 angstrom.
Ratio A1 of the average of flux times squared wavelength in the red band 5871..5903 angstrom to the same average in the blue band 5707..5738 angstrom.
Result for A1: 1.10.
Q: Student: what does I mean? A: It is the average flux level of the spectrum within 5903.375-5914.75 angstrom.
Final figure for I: 9.49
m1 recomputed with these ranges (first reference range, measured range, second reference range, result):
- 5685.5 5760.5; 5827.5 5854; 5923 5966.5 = 1.60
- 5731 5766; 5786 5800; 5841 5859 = 0.85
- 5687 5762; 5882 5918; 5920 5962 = 2.45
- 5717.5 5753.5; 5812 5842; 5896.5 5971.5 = 4.13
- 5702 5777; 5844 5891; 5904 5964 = -1.22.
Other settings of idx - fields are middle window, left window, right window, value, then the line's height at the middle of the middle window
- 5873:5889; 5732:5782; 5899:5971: -0.77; 9.67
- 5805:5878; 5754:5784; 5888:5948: 0.09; 9.5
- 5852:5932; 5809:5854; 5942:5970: -2.76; 9.37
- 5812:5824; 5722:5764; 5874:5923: 1.87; 9.65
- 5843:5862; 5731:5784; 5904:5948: -0.27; 9.65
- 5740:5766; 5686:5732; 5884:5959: -1.55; 9.62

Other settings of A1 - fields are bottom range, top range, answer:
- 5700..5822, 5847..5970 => 1.07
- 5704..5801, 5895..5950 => 1.04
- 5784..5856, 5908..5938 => 1.08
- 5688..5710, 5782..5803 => 0.94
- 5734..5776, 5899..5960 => 1.02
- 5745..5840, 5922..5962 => 1.08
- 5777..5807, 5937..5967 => 1.10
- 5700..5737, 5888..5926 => 1.07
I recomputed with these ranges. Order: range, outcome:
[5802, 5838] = 9.11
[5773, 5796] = 9.26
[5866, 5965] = 9.65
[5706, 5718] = 8.85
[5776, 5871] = 9.31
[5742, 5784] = 9.96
